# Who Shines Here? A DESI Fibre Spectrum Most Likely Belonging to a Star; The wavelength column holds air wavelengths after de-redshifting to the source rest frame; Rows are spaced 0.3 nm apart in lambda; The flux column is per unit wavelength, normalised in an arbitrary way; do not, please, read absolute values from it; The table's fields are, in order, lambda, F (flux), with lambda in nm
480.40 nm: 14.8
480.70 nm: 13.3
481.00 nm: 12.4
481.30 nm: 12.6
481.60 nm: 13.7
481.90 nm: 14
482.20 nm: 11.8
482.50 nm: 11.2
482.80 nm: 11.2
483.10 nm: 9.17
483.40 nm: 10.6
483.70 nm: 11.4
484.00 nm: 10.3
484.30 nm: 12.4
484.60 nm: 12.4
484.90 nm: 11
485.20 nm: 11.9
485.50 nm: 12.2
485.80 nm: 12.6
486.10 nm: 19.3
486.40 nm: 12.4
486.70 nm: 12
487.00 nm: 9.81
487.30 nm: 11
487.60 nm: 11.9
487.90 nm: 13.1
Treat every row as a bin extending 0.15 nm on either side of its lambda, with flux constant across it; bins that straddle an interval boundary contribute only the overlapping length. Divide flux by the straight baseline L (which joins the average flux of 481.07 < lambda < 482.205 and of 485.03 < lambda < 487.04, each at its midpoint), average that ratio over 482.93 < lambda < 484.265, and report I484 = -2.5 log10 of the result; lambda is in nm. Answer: 0.23 mag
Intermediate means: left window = 13.1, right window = 13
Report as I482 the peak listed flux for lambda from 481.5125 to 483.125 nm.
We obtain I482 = 14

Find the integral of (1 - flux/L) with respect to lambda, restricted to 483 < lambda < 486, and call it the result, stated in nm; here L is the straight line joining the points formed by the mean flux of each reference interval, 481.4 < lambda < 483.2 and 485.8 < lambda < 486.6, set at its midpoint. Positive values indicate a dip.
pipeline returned 0.466 nm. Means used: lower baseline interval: 11.9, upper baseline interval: 15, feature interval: 11.6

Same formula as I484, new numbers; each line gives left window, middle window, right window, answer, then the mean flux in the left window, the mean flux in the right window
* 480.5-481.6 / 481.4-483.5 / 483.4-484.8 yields 0.055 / 13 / 11.5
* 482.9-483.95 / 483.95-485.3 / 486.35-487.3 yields -0.095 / 10.4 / 11.2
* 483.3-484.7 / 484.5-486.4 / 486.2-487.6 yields -0.145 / 11.4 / 11.7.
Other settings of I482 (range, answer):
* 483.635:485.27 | 12.4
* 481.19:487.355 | 19.3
